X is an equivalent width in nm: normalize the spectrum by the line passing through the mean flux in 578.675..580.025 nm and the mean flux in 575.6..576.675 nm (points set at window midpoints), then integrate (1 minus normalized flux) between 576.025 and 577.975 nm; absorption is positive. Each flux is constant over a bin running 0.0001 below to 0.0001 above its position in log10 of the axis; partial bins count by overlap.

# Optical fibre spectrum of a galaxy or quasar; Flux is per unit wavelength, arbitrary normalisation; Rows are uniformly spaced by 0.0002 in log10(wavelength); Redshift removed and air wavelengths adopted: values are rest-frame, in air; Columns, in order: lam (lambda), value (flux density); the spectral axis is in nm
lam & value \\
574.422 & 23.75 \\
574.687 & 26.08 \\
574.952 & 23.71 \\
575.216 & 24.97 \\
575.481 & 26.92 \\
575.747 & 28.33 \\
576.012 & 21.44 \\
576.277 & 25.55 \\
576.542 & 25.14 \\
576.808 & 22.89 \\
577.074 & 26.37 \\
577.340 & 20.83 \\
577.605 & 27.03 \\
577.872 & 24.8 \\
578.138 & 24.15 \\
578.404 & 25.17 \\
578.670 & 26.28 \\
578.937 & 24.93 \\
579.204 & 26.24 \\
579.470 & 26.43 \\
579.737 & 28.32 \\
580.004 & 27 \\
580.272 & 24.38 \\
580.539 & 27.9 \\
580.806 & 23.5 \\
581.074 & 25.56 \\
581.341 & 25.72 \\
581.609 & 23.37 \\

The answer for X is 0.08 nm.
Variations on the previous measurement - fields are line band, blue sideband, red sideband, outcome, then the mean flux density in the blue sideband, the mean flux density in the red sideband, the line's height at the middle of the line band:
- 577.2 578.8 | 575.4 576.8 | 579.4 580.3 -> 0.08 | 25.2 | 26.8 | 26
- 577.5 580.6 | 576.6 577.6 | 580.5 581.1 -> -0.17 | 24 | 25.3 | 24.7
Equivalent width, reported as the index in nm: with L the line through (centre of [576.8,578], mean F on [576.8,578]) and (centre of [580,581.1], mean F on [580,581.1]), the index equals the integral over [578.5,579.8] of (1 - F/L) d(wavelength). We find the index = -0.06 nm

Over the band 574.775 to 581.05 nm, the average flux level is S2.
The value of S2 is 25.3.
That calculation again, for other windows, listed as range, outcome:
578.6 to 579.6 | 25.9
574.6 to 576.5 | 25.3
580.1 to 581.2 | 25.4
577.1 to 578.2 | 24.4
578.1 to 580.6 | 26.1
